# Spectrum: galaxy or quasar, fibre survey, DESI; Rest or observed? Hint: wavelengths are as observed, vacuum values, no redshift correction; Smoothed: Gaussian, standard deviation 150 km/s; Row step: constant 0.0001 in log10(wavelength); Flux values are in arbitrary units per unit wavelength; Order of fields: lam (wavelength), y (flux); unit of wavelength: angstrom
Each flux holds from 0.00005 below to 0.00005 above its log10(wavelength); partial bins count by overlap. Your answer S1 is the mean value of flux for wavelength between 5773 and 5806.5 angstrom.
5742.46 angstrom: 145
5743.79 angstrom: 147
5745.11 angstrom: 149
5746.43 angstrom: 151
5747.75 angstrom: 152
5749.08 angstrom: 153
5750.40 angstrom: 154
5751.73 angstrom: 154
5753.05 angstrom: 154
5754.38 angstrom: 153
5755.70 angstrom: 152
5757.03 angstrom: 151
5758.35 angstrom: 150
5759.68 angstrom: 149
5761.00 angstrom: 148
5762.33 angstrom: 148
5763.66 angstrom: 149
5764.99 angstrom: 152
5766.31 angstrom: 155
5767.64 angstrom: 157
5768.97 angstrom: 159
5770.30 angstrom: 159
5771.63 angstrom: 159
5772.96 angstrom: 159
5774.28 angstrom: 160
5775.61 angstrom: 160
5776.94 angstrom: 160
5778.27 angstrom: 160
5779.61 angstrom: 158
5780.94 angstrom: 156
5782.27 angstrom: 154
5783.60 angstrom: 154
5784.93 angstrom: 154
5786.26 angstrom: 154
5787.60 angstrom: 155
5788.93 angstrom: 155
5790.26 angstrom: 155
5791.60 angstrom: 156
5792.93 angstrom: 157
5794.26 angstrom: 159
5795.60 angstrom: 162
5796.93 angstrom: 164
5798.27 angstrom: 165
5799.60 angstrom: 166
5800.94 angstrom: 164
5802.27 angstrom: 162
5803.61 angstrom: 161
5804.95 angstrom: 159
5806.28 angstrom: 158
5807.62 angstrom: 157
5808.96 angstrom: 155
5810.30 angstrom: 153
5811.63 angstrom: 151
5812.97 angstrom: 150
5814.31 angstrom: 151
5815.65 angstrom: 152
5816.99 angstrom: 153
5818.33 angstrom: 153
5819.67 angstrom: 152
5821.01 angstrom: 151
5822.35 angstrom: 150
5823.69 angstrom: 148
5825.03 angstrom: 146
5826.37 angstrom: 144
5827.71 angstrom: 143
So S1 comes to 159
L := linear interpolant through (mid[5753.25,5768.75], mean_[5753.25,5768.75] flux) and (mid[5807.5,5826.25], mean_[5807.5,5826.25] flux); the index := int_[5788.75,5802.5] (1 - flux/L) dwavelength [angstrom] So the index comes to -0.8 angstrom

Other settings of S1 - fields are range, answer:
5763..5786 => 157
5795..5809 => 161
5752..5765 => 151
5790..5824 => 156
